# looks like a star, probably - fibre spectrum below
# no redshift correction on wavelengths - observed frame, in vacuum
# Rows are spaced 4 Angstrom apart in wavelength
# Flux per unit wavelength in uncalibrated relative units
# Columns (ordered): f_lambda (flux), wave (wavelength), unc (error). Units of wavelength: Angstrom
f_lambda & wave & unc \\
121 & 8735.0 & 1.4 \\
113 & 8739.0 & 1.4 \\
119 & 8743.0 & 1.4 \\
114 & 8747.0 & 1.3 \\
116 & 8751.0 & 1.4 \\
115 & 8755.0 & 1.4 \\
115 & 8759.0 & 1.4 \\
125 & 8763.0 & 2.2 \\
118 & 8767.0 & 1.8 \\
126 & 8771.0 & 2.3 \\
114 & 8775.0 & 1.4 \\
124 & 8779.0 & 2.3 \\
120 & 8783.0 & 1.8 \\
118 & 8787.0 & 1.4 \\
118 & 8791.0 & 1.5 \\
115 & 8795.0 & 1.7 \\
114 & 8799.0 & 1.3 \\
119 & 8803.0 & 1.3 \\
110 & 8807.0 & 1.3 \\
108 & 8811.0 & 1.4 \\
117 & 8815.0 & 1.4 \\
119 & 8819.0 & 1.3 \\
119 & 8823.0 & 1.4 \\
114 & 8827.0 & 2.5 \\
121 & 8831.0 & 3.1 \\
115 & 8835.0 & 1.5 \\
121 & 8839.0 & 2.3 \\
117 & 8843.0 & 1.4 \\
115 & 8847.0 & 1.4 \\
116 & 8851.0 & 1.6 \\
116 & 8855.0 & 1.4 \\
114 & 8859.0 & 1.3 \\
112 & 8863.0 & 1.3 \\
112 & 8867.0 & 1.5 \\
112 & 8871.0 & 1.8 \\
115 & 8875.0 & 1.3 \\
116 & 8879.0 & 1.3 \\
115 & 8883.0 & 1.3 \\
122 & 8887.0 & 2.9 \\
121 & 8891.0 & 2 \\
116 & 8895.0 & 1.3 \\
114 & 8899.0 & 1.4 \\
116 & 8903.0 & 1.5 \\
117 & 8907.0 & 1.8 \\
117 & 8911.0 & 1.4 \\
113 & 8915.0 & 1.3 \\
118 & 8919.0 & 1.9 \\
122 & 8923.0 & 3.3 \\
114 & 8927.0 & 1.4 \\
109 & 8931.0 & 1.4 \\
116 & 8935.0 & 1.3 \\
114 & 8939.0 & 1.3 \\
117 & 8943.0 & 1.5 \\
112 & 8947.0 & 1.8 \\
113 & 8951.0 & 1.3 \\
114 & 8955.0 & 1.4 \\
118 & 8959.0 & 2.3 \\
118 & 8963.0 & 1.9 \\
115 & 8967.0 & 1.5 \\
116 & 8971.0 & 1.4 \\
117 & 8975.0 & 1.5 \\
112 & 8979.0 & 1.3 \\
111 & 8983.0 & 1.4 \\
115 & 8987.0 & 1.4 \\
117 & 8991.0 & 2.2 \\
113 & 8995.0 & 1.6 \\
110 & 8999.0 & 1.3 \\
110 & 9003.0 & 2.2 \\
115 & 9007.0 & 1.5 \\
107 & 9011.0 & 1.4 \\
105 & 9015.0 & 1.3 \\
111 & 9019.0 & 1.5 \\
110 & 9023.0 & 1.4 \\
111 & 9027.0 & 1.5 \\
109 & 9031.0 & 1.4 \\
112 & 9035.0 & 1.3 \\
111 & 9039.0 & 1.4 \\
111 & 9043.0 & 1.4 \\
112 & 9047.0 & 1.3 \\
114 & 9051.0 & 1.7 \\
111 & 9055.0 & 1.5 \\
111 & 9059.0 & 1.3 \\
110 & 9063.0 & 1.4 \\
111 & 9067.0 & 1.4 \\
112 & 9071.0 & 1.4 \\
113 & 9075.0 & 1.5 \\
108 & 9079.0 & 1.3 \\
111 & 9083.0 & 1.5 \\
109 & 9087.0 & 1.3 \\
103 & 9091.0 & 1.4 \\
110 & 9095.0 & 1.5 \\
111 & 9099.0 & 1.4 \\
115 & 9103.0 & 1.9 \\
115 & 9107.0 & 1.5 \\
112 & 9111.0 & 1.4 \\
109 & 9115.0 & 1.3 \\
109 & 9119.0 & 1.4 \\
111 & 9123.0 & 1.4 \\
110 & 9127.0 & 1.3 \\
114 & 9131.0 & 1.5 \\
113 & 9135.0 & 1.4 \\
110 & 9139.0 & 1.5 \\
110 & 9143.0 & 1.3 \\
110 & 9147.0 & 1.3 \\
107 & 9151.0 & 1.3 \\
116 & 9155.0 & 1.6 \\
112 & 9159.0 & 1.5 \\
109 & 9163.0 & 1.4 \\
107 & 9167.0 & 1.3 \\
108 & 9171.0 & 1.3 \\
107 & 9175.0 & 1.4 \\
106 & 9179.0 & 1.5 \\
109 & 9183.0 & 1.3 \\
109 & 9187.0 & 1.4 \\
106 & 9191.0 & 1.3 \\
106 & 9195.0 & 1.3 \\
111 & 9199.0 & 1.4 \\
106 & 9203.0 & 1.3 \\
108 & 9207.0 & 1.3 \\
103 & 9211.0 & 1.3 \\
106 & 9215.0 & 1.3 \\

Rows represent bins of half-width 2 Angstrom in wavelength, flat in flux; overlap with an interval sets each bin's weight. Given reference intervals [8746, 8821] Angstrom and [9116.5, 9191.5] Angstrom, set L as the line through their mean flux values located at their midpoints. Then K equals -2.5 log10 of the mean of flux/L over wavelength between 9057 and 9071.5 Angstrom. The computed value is 0.006 mag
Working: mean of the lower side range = 117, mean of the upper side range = 110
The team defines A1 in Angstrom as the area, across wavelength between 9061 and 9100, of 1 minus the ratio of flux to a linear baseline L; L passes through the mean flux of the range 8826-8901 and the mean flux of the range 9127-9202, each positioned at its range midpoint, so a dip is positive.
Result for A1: 0.52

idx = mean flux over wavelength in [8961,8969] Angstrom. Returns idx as 116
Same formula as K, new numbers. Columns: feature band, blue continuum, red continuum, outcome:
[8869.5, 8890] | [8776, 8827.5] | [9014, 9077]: -0.01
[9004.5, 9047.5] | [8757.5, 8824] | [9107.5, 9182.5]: 0.02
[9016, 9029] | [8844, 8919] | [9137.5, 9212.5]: 0.02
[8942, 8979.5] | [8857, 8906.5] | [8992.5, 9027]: -0.03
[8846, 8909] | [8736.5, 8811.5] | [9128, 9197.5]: -0.01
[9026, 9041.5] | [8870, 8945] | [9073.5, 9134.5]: 0.02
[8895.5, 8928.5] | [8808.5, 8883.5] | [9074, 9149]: -0.02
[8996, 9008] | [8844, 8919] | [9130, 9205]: 0.01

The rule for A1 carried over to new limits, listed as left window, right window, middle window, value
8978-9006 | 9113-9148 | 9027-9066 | 0.2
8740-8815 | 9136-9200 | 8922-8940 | -0.1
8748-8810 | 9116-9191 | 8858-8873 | 0.4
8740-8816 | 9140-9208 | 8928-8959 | -0.1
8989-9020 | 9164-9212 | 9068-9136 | -1.1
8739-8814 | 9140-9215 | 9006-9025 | 0.4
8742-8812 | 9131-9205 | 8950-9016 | -0.3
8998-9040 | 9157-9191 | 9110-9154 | -0.7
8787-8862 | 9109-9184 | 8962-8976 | -0.4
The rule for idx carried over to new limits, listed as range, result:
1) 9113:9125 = 110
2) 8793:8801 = 114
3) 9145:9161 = 111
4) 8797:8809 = 114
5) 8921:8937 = 115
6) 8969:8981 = 115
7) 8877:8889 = 118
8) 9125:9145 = 111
